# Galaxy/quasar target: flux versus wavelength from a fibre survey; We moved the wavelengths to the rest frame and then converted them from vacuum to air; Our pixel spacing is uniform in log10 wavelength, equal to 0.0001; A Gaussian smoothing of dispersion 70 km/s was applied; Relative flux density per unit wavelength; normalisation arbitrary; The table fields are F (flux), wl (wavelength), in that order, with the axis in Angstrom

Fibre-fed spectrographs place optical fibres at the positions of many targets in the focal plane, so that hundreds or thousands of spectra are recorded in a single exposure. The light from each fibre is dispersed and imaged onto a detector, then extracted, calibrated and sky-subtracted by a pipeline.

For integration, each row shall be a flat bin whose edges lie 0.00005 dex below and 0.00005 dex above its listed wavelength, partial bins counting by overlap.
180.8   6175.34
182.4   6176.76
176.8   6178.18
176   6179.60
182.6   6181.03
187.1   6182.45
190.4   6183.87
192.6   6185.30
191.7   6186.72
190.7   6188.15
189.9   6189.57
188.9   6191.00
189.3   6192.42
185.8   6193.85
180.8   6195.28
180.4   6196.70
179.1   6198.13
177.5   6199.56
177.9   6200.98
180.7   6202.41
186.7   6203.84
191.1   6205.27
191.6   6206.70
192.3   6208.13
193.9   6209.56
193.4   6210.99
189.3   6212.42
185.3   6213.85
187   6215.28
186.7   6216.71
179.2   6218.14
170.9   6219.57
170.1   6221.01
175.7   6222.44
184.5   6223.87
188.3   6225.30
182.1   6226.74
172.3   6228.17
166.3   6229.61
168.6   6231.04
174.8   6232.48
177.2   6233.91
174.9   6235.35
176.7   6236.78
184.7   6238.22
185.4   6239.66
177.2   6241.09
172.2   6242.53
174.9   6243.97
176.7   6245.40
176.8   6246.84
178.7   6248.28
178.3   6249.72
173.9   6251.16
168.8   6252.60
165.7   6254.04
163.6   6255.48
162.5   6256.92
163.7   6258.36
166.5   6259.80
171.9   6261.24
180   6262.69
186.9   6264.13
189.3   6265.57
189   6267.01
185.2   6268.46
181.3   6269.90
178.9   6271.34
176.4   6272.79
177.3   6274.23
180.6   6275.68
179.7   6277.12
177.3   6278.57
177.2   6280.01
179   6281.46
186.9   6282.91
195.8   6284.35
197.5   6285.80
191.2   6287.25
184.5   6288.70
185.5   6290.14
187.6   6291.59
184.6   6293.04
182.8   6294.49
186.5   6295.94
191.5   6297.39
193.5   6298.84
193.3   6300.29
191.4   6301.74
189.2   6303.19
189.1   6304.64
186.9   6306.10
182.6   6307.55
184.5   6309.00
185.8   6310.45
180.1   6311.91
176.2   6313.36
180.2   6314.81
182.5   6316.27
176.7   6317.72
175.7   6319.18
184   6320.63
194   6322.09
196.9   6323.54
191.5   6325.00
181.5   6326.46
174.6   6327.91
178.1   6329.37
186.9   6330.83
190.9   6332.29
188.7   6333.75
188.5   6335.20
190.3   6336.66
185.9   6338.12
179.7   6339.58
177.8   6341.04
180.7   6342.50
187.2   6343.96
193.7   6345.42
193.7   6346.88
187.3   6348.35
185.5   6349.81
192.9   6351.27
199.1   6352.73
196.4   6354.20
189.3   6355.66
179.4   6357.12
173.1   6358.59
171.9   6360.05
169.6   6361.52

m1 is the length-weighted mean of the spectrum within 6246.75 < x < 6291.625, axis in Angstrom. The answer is 179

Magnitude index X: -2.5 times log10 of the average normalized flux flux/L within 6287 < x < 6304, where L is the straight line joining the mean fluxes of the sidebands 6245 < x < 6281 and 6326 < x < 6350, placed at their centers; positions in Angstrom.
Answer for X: -0.05 mag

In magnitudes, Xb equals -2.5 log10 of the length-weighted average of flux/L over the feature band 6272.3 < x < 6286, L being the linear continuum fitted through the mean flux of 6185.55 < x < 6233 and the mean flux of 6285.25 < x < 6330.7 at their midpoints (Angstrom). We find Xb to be 0.02 mag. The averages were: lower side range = 183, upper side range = 186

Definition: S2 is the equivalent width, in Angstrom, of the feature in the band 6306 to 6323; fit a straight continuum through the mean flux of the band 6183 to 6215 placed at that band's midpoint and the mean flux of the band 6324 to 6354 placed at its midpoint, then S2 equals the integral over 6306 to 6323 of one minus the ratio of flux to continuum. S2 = 0.4 Angstrom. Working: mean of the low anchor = 187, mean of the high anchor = 187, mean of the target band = 183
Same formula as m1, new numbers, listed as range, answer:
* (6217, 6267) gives 176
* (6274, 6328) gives 185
